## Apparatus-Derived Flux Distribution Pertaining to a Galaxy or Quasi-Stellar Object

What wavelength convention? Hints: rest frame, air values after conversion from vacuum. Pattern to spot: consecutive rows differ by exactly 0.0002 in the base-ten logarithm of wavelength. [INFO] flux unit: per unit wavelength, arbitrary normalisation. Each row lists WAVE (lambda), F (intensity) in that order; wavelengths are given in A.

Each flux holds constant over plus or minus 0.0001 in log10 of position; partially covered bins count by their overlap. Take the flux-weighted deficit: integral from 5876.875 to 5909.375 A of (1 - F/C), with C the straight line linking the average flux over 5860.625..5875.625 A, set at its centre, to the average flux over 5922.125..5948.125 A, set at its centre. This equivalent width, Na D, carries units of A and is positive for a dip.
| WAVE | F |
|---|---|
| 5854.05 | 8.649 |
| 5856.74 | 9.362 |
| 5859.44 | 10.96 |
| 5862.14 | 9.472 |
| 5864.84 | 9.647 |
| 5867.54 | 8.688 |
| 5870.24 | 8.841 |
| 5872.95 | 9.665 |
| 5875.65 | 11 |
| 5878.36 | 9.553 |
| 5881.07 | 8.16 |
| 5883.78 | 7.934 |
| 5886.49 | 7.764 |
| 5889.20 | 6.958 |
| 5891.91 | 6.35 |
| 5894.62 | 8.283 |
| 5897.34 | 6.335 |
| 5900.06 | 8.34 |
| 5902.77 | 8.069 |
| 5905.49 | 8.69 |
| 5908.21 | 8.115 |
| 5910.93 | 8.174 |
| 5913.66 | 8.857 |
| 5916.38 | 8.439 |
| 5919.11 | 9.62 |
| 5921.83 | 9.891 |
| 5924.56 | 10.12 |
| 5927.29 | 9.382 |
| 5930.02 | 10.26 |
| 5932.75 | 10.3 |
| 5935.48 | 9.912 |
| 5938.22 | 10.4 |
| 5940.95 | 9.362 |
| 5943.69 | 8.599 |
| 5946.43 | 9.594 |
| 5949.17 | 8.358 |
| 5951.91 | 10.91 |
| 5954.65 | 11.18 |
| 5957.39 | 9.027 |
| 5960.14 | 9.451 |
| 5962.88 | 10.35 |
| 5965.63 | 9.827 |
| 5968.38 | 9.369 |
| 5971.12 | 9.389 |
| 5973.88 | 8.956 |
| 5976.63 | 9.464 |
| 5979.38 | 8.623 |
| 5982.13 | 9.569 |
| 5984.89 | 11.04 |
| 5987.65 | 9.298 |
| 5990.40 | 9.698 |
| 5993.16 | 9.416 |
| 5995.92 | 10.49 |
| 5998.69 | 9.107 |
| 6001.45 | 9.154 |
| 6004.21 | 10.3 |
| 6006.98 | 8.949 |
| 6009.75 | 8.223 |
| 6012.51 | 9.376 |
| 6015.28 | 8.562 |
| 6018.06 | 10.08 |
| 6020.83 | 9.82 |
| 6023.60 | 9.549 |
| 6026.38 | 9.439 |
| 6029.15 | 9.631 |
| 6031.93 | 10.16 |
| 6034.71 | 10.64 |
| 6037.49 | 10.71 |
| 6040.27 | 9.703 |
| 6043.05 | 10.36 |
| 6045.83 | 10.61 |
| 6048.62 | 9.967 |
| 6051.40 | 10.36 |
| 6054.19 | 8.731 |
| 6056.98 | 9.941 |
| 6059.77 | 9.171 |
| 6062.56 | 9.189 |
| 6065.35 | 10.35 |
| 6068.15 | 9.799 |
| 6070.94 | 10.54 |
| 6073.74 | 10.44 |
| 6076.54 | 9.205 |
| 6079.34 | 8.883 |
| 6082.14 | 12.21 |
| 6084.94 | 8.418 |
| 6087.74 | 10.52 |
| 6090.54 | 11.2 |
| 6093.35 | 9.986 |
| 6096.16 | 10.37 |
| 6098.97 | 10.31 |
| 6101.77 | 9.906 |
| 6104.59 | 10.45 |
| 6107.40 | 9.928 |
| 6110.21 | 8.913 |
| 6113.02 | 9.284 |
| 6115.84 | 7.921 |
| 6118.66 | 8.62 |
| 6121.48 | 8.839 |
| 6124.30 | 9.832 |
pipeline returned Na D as 5.7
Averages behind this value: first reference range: 9.44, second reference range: 9.75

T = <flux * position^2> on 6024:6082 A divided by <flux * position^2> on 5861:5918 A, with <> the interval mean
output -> 1.24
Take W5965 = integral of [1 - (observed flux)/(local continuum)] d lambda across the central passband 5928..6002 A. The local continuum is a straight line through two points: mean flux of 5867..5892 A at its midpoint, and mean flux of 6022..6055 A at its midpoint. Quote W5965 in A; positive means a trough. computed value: -2.6 A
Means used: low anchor 8.59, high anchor 10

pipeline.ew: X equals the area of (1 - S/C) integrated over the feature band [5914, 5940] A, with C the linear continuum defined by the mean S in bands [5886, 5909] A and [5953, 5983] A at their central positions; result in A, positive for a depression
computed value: -4.04 A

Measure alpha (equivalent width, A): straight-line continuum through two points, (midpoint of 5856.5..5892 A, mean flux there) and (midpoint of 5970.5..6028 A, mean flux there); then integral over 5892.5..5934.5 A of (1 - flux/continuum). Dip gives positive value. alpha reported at 1.3 A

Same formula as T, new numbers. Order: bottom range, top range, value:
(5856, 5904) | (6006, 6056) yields 1.19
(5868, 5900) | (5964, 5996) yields 1.20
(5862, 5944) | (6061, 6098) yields 1.21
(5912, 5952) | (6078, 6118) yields 1.09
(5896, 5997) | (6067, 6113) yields 1.12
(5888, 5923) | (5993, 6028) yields 1.20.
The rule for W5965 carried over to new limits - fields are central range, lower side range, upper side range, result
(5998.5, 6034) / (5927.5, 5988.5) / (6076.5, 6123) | 0.9 A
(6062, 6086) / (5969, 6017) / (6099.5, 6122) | -1.6 A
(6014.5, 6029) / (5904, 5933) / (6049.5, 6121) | 0.0 A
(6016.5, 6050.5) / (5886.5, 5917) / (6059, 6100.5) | -2.0 A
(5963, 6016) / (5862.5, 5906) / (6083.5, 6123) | -2.7 A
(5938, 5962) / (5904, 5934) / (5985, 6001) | -0.5 A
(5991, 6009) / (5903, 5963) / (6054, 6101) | 0.3 A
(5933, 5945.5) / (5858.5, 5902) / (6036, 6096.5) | -0.8 A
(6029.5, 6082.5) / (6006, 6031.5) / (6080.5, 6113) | -1.5 A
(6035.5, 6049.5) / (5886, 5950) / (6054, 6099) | -0.8 A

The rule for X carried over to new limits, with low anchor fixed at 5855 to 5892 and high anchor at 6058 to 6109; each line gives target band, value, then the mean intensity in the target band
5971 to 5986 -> 0.0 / 9.49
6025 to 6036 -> -0.2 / 9.96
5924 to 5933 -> -0.7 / 9.97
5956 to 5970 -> -0.3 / 9.61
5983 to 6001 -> -0.4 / 9.8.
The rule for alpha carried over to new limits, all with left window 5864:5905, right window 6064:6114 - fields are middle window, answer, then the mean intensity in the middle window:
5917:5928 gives -1.28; 9.69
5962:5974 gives -0.75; 9.61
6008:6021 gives 0.39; 9.15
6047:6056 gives 0.01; 9.72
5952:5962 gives -1.21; 10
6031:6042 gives -0.80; 10.3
